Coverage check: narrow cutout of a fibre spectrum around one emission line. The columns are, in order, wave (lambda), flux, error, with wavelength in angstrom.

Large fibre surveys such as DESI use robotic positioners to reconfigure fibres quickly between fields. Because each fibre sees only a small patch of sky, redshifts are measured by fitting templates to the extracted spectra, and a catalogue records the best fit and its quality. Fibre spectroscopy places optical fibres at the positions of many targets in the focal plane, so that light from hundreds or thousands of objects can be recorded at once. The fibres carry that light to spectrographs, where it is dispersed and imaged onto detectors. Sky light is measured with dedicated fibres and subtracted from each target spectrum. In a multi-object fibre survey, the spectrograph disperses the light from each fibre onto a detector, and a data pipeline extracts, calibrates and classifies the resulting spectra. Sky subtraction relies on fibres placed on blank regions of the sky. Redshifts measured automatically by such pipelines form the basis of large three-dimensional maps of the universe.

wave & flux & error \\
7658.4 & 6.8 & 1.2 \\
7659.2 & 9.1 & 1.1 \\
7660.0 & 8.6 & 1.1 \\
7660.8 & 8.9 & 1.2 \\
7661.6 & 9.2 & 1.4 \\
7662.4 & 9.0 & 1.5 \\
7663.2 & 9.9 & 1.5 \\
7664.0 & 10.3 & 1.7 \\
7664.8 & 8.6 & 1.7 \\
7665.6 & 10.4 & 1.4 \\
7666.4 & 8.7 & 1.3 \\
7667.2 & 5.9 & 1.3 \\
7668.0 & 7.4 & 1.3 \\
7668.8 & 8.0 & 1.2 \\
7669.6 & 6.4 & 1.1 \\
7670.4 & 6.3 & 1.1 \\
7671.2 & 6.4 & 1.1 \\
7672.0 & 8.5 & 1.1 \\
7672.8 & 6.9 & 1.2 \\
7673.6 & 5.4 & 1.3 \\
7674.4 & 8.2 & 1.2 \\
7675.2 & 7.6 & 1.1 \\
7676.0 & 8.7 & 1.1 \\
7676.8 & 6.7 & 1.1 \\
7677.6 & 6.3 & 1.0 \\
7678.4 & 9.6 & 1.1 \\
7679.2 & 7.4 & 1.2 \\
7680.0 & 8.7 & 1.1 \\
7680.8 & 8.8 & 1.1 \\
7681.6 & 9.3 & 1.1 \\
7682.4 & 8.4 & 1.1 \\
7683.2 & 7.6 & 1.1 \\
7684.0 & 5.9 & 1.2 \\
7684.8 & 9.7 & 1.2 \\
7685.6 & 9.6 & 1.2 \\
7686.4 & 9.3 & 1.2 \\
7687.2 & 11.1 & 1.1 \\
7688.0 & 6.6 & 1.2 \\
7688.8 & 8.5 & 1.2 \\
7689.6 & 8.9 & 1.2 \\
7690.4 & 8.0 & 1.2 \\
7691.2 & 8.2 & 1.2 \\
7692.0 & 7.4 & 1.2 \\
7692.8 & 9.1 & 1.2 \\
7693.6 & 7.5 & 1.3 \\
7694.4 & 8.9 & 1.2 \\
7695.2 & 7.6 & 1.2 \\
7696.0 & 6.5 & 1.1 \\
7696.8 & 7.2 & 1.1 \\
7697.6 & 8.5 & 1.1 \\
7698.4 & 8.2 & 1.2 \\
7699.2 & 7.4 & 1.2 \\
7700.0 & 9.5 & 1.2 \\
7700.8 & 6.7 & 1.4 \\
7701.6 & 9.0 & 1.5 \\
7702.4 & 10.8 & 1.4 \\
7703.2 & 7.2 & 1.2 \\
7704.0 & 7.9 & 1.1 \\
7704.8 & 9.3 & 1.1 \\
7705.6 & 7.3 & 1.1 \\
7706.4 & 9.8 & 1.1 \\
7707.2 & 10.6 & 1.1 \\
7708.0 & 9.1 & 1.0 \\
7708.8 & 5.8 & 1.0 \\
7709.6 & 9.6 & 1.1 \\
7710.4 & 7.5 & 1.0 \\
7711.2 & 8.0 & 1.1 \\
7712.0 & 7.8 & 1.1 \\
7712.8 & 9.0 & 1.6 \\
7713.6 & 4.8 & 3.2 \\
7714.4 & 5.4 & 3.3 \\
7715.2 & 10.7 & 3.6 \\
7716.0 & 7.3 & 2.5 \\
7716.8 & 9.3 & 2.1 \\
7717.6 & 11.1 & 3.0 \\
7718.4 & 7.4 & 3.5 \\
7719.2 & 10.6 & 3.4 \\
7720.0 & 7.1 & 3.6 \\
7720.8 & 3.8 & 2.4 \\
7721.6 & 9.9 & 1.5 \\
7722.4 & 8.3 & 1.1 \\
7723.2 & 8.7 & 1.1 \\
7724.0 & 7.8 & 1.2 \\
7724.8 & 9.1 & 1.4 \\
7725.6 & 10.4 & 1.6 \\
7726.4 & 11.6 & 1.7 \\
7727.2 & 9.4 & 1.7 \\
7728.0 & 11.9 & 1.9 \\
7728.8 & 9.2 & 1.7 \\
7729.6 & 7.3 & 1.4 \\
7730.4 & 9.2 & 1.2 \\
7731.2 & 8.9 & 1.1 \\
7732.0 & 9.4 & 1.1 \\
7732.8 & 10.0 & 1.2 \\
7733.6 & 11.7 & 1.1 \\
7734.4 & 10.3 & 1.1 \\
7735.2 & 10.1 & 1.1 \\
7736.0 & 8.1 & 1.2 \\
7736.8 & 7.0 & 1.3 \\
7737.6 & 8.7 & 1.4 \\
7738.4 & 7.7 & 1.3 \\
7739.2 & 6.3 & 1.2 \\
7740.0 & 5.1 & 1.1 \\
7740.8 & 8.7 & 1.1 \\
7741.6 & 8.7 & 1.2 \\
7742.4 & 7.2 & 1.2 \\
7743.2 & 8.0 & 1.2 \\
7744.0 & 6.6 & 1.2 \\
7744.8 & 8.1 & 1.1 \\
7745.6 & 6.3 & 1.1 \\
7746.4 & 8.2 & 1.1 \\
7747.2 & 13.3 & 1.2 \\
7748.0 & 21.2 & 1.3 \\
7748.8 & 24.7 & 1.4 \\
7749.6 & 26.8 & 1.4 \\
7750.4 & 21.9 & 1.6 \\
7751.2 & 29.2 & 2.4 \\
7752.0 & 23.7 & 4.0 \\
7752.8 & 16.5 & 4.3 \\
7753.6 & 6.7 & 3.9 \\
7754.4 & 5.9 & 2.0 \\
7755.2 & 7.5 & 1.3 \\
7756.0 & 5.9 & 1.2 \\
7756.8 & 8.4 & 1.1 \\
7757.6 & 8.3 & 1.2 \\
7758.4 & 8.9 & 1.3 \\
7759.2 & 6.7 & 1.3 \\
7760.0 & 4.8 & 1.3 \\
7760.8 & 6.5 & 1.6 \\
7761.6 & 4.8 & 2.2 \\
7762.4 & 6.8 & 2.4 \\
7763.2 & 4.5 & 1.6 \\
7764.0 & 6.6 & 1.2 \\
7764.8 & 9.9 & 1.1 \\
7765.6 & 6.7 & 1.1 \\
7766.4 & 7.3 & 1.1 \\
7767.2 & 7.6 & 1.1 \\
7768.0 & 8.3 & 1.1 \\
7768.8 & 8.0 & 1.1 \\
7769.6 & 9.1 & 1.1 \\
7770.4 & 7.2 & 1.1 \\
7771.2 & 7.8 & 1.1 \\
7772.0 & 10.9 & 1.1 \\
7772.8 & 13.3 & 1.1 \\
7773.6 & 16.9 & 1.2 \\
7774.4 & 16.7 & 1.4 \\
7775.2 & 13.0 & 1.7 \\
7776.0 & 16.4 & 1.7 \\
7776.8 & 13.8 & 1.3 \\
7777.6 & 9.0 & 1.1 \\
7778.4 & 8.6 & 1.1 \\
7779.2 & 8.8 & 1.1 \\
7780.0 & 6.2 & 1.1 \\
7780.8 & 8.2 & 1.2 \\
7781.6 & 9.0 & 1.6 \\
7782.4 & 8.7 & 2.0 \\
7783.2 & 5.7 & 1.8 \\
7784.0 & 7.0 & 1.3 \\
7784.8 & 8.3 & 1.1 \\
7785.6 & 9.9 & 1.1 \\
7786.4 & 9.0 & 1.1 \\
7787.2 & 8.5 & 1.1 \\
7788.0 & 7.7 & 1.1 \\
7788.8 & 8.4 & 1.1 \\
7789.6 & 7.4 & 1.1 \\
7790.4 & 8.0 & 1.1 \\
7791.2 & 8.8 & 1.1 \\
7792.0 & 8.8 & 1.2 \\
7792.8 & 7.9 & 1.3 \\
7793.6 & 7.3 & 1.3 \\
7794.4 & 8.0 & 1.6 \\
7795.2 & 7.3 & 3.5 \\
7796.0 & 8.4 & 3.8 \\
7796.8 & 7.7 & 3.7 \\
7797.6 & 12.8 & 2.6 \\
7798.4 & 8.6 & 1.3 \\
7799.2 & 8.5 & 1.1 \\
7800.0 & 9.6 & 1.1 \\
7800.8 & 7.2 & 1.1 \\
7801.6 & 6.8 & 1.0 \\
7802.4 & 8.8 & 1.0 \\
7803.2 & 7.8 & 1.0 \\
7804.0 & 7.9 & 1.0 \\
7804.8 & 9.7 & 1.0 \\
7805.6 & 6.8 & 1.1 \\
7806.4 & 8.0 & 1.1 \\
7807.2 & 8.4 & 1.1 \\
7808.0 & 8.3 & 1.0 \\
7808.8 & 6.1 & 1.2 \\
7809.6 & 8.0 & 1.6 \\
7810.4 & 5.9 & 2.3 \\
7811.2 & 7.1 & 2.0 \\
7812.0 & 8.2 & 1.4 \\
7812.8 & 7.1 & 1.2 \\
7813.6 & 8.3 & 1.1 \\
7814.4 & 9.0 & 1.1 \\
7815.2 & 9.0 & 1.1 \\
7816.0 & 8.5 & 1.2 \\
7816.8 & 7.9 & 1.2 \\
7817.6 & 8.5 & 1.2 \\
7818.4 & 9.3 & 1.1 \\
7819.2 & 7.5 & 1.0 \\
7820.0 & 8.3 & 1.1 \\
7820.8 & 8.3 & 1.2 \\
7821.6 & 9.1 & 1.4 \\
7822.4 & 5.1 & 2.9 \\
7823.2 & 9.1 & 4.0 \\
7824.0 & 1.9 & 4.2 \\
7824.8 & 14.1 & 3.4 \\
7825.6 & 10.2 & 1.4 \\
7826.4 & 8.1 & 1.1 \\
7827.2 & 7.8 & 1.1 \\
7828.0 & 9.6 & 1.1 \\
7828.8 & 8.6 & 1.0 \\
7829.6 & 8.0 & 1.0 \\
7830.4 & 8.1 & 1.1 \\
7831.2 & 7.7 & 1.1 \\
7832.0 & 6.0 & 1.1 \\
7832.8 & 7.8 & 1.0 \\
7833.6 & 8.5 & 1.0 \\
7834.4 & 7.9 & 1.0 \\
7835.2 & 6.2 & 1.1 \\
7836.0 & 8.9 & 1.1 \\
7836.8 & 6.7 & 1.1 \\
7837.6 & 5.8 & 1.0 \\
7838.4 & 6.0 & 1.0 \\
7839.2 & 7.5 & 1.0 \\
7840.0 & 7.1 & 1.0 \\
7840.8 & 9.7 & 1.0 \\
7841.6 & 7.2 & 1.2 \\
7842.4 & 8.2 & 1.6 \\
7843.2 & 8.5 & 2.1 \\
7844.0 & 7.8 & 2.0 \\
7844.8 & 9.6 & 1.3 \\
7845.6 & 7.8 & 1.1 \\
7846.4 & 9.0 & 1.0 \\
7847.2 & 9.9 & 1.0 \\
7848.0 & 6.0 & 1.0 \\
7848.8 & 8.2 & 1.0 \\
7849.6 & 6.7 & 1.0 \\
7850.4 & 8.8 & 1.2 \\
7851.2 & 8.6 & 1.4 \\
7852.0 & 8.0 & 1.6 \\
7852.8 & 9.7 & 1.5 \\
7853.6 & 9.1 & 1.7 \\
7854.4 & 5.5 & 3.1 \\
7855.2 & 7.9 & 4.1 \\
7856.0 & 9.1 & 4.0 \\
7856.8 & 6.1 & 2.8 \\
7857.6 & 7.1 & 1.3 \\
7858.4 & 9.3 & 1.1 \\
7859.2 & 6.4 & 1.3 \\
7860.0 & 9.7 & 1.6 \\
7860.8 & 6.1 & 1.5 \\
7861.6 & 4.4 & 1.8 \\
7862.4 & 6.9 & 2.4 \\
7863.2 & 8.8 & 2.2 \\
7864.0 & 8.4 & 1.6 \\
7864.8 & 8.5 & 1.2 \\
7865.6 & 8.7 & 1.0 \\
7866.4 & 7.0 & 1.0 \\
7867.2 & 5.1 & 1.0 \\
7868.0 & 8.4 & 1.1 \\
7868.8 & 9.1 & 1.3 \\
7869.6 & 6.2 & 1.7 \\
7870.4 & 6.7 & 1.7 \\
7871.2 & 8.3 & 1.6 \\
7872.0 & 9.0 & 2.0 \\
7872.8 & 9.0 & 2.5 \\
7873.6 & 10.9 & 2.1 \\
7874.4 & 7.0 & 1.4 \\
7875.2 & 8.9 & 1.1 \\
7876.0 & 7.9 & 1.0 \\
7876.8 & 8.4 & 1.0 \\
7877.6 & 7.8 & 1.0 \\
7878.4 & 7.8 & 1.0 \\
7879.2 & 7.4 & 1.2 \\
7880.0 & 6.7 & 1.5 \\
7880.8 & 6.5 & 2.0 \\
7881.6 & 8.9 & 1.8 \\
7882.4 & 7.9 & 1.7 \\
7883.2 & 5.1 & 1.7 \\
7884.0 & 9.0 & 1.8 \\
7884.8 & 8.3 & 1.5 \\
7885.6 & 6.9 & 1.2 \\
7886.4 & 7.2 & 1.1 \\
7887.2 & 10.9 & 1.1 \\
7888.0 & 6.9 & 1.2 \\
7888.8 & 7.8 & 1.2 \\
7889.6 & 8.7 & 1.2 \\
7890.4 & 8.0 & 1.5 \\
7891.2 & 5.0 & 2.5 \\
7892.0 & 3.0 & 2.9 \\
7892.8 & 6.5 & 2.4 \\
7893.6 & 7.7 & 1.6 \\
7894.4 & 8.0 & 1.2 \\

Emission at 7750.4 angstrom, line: H-alpha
